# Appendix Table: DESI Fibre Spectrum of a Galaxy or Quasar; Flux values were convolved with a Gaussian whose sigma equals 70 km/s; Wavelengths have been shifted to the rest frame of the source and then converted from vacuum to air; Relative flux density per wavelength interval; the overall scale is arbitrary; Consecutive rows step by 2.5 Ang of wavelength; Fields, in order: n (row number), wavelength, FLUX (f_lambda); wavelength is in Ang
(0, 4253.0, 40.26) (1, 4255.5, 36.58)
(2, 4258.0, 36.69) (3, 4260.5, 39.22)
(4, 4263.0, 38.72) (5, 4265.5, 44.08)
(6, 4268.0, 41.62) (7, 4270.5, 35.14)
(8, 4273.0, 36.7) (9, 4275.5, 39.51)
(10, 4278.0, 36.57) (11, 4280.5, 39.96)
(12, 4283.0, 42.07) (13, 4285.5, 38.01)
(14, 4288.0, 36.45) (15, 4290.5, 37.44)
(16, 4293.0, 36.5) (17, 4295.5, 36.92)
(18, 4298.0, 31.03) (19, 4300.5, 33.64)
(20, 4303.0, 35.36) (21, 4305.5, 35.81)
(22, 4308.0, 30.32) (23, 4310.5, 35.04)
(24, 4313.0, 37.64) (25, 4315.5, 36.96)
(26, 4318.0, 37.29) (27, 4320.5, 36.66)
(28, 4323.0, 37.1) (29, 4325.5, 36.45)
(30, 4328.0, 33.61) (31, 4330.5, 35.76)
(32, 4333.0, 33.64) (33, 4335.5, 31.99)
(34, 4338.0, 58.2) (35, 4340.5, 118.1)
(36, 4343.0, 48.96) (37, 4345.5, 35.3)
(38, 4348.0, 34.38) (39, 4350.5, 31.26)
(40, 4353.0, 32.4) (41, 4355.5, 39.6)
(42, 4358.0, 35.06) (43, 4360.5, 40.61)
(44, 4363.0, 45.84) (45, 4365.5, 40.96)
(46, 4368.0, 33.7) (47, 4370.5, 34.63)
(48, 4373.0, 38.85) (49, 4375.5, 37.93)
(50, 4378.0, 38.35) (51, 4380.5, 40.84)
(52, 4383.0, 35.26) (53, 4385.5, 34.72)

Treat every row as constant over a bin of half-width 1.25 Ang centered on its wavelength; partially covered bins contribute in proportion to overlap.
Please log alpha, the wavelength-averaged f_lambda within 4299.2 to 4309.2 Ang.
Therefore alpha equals 33.8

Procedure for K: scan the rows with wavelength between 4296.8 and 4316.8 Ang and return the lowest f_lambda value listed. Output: 30.32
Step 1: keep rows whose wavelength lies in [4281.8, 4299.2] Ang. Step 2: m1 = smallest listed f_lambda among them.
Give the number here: 31.03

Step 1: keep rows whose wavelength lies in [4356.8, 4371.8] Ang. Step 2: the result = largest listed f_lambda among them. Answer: 45.84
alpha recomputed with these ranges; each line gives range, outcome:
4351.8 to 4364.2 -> 38.7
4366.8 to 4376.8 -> 36.3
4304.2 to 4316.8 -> 35.2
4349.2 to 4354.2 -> 31.8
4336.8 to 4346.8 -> 65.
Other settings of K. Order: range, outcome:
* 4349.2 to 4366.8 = 31.26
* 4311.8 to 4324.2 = 36.66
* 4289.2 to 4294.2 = 36.5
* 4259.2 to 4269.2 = 38.72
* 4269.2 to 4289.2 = 35.14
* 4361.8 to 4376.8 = 33.7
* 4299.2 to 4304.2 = 33.64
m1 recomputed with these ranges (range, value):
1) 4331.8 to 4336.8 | 31.99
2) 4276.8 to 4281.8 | 36.57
